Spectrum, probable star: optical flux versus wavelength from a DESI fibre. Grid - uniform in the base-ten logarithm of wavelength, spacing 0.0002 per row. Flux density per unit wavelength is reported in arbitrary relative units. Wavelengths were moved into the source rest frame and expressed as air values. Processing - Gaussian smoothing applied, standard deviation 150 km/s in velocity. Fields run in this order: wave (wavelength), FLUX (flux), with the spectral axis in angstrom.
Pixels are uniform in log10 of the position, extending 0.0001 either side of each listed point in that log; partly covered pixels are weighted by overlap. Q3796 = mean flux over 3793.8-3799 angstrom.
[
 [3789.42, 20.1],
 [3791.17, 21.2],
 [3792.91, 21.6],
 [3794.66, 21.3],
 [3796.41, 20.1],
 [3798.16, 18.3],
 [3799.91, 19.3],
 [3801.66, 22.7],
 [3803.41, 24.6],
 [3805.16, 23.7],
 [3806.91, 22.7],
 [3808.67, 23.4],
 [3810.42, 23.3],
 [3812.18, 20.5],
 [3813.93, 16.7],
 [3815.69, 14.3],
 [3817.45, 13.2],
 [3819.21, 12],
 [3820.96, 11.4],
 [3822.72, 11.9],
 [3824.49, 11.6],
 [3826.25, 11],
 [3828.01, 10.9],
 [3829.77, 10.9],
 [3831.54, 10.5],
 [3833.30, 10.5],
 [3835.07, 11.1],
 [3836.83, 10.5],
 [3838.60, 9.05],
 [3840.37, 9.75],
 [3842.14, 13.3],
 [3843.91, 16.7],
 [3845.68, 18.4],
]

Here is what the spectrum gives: 19.9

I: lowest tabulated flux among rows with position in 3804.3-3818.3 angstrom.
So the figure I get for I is 13.2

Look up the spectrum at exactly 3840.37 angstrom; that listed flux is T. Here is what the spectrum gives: 9.75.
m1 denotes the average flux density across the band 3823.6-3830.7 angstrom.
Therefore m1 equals 11.1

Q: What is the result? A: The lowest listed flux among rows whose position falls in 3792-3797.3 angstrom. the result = 20.1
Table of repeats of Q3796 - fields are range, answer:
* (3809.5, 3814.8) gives 20.2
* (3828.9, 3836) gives 10.7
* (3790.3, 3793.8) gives 21.4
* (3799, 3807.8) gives 22.6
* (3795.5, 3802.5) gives 20.1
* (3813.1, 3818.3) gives 14.7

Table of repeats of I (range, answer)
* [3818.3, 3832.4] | 10.5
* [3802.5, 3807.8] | 22.7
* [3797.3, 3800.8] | 18.3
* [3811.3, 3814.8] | 16.7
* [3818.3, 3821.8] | 11.4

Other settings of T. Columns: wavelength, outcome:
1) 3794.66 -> 21.3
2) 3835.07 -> 11.1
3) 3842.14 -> 13.3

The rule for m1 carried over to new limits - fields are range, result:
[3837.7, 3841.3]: 9.44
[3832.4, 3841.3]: 10.2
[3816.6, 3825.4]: 12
